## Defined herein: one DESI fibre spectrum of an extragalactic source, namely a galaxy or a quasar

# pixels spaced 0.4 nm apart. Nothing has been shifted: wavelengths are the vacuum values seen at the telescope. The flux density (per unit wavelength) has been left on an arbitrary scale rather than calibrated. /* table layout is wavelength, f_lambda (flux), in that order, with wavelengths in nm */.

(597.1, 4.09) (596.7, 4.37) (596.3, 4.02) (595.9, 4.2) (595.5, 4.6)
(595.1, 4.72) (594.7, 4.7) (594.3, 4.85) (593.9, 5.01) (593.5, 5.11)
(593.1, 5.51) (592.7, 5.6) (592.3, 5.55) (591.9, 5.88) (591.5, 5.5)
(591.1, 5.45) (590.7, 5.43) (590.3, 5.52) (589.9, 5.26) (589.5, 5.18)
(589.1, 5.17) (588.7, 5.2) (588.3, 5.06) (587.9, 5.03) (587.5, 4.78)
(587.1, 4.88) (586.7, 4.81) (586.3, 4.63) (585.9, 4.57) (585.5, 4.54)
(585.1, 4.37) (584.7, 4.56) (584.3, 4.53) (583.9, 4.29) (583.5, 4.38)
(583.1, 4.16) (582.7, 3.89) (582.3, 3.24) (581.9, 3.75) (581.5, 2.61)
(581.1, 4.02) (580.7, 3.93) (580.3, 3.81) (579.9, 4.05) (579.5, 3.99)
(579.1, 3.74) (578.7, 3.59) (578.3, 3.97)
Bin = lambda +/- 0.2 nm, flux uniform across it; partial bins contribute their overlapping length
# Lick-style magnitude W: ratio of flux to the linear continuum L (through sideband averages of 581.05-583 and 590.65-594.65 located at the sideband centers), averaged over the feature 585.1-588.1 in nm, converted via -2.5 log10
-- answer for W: -0.10 mag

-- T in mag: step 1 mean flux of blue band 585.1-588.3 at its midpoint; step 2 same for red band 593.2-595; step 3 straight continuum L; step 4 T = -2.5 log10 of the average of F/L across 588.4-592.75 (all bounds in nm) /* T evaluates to -0.12 mag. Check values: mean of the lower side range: 4.74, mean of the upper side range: 4.94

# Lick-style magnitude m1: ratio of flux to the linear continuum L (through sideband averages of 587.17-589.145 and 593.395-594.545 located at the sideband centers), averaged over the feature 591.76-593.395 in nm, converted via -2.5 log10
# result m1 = -0.13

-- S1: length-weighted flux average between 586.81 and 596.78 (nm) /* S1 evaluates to 5.07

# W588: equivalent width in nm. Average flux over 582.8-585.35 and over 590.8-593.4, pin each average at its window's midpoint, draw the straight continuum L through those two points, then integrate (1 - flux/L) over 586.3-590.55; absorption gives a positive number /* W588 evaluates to -0.05 nm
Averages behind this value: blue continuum 4.37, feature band 5.07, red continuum 5.56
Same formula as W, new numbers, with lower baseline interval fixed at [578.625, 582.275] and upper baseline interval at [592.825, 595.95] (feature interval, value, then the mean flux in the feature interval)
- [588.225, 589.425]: -0.17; 5.16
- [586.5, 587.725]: -0.13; 4.83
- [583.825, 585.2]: -0.10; 4.46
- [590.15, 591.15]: -0.19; 5.47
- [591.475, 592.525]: -0.21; 5.67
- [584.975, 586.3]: -0.09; 4.52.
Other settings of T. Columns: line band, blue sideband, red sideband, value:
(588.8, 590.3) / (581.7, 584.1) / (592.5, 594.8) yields -0.12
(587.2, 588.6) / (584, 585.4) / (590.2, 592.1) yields 0.01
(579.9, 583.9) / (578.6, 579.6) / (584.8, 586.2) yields 0.08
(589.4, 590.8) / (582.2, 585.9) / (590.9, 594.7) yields -0.07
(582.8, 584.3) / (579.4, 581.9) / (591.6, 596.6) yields -0.08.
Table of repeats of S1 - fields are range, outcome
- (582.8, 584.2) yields 4.27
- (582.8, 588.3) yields 4.58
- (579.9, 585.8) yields 4.02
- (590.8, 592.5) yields 5.59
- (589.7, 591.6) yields 5.43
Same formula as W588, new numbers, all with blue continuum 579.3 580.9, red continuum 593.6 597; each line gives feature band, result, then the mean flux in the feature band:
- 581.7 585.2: -0.03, 4.12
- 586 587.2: -0.15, 4.75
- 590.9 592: -0.29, 5.59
